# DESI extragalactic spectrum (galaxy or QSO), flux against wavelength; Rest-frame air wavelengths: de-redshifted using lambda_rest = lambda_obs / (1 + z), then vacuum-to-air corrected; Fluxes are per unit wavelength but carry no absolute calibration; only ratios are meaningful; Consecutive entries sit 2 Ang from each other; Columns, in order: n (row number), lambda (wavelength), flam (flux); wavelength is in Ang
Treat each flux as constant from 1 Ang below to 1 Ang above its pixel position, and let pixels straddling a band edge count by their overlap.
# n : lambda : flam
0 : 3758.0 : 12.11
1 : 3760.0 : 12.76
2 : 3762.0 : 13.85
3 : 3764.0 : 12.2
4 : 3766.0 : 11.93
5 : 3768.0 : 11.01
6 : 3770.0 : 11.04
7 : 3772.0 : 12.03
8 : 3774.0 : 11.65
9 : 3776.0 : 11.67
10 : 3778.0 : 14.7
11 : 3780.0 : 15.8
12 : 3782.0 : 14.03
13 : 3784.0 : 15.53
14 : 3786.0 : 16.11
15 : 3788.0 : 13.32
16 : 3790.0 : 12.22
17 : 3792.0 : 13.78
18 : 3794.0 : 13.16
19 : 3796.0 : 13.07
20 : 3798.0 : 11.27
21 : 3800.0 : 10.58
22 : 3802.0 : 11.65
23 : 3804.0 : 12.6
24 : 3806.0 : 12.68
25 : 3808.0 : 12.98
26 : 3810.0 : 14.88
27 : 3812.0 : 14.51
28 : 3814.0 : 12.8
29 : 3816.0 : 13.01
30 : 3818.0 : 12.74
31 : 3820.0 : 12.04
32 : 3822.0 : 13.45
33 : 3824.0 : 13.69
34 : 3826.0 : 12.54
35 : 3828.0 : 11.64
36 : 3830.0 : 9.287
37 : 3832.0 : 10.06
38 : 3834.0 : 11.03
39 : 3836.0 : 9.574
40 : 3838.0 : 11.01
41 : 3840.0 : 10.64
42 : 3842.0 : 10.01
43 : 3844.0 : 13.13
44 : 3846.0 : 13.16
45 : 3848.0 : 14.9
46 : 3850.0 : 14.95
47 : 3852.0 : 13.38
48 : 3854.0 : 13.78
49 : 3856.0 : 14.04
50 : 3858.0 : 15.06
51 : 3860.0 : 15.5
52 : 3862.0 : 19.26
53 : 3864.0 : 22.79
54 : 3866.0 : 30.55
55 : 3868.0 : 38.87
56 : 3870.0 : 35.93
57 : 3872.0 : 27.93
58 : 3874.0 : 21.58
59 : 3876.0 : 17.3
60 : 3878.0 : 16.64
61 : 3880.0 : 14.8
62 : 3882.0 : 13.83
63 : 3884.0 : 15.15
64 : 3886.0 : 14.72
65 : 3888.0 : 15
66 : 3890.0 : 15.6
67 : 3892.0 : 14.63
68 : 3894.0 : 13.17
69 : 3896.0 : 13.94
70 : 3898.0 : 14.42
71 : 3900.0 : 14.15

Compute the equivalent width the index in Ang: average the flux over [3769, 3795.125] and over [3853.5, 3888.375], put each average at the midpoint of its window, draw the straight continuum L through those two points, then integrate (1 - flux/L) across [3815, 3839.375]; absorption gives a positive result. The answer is 7.5 Ang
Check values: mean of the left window 13.5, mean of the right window 20.3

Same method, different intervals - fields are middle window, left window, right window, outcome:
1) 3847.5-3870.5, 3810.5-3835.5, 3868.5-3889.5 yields -4.3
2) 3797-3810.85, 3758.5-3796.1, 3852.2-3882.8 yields 2.8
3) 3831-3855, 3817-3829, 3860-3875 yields 8.9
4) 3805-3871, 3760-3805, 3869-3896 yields 2.7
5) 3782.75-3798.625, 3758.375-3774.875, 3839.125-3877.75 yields 0.3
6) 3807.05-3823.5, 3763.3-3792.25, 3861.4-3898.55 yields 2.4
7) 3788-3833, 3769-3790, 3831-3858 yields 1.7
